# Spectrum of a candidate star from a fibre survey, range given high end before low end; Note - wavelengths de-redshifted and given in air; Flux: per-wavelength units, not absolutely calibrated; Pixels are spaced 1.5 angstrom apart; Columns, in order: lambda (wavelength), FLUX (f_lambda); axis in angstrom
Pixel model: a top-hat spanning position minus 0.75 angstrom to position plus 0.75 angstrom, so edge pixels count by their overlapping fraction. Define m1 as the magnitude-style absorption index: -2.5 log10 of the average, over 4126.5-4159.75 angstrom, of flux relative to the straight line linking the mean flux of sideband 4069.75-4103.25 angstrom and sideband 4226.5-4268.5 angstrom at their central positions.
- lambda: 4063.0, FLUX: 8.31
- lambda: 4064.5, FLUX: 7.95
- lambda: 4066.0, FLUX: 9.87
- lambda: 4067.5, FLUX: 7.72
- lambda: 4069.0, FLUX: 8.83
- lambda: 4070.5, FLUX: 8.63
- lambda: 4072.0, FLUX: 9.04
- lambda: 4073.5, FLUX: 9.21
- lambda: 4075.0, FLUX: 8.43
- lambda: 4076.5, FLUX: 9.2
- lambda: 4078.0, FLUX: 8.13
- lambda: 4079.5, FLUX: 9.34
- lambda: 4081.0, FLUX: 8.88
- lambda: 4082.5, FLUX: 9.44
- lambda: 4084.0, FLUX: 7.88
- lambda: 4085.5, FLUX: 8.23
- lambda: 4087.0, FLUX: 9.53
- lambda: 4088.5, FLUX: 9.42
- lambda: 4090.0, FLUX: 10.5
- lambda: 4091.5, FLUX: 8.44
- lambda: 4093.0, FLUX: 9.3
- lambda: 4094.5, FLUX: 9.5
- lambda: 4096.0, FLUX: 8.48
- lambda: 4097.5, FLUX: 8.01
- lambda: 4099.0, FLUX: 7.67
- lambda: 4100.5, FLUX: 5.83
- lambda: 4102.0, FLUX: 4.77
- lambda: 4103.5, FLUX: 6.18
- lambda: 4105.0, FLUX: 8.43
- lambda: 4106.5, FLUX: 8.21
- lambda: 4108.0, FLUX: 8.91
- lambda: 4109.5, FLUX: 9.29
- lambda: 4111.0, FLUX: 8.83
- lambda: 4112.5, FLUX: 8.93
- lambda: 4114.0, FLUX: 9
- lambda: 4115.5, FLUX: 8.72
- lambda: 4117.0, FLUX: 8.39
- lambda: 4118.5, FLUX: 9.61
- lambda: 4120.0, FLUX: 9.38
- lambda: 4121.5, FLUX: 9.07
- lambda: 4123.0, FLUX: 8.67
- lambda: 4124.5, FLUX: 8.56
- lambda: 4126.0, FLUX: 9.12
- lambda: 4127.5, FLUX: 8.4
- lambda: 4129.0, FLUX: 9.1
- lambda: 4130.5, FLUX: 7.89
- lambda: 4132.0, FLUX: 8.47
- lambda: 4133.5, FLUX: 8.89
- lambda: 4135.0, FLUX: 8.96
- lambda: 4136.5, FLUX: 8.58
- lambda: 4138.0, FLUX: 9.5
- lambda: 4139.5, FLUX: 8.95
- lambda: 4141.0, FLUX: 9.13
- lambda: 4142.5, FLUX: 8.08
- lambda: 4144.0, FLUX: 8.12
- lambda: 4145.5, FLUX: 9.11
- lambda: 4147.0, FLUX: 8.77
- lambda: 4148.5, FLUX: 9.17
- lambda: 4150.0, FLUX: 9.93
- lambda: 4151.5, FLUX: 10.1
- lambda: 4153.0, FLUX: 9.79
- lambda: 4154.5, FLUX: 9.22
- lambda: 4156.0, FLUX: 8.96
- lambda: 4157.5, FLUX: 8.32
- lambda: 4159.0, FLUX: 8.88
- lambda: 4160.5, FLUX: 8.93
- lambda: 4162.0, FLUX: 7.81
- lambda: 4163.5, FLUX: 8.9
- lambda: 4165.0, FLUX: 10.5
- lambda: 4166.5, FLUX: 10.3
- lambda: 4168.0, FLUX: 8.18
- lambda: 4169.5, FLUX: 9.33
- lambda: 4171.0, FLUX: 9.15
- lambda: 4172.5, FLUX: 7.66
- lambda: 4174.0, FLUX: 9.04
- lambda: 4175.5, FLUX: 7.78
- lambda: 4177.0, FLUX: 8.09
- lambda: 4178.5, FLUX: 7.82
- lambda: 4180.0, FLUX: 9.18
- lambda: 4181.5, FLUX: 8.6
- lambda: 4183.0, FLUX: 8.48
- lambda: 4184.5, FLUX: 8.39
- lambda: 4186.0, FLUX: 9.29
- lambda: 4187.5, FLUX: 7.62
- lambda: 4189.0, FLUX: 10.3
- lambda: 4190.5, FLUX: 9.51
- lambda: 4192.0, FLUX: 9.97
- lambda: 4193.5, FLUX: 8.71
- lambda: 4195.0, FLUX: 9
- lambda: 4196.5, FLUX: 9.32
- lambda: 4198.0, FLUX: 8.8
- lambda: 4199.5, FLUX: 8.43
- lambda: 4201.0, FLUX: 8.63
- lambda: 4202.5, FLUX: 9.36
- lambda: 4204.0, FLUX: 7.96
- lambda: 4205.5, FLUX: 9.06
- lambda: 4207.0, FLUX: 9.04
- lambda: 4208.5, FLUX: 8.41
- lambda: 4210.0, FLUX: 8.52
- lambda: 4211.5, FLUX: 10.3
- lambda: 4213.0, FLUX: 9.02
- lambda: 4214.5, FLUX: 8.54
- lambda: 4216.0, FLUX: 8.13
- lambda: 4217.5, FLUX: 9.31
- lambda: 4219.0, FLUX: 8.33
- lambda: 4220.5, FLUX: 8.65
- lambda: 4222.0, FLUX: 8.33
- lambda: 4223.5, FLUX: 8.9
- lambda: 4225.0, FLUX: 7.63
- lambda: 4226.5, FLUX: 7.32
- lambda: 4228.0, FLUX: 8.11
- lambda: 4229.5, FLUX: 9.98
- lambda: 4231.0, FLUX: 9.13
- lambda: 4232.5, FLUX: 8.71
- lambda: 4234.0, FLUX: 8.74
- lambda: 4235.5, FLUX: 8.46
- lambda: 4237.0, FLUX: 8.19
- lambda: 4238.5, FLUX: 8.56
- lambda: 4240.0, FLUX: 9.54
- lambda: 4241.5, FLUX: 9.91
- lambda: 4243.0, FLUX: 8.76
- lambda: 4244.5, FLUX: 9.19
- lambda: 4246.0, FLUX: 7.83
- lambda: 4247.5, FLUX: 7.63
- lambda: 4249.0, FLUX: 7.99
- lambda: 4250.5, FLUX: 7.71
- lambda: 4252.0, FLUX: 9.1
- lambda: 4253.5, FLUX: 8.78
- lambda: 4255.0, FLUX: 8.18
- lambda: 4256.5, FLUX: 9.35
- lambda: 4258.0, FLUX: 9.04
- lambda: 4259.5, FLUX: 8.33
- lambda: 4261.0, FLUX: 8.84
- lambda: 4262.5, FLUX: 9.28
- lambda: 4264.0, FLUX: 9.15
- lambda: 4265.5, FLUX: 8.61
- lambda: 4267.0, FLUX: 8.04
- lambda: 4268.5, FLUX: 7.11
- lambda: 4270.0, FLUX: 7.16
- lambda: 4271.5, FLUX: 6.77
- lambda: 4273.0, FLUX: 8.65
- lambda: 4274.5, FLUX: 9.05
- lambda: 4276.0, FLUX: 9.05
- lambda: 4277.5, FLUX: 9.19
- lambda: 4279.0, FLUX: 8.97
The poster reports -0.046 mag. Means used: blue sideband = 8.5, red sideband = 8.66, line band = 8.93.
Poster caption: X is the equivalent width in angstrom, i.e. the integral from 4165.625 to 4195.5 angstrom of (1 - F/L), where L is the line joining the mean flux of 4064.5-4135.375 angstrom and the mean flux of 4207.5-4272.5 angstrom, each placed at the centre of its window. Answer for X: -0.86 angstrom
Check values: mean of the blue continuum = 8.61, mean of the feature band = 8.83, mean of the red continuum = 8.55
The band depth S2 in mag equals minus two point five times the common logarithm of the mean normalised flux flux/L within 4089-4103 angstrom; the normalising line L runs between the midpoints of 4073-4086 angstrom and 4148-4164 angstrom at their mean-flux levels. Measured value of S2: 0.10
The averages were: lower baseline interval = 8.75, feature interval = 8.05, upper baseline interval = 9.09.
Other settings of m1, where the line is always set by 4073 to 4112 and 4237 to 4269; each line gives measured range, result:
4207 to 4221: -0.030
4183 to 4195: -0.063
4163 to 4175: -0.071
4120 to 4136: -0.031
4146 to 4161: -0.084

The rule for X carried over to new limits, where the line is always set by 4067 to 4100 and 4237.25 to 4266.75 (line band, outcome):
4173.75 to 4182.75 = 0.4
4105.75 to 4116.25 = -0.1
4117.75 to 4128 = -0.2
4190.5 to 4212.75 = -0.6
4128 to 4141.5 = -0.1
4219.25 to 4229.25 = 0.5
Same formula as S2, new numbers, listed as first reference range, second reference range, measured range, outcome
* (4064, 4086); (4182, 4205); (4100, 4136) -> 0.05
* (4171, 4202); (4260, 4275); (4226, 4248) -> -0.03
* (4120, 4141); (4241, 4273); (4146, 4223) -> -0.03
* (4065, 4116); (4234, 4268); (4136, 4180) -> -0.04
